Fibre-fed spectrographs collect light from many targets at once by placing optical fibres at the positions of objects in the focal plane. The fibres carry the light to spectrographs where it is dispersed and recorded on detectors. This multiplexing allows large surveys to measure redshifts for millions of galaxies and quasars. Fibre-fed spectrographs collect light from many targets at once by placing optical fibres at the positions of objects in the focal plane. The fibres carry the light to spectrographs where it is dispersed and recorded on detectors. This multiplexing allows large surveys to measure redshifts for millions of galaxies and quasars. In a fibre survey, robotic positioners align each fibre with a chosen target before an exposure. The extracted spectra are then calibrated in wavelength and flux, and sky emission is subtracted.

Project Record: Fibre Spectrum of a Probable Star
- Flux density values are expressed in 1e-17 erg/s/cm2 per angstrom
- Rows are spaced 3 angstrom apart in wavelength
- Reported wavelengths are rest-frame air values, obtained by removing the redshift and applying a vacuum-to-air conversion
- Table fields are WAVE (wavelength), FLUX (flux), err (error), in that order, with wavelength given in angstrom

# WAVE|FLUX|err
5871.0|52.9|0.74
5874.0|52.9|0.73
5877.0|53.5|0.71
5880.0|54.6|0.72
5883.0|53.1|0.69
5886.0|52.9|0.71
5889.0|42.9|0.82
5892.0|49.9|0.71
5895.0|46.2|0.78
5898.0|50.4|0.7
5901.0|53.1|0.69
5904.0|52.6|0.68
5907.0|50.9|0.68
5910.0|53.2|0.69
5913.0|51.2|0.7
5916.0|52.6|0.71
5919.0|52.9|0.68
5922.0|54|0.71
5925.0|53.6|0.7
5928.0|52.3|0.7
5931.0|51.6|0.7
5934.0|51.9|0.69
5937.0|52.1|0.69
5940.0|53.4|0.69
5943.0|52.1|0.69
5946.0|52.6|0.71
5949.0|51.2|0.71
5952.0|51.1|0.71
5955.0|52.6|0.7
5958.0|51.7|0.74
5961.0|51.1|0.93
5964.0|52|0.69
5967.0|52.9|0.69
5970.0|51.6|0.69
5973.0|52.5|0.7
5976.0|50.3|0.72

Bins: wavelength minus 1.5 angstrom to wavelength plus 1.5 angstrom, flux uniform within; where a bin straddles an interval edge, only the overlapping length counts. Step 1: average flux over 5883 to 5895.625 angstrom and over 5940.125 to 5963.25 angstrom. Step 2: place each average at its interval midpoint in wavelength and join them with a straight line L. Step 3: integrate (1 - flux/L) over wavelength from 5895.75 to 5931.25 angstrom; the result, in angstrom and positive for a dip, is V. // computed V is -1.65 angstrom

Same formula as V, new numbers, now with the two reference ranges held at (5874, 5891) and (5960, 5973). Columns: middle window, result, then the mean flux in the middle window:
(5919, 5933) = -0.29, 52.8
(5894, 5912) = 0.14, 51.2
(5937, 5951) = -0.11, 52.3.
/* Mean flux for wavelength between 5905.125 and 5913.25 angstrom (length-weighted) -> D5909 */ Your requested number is 51.9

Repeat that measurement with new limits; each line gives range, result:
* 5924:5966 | 52.1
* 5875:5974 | 51.8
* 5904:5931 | 52.5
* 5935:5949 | 52.4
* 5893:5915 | 51.1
